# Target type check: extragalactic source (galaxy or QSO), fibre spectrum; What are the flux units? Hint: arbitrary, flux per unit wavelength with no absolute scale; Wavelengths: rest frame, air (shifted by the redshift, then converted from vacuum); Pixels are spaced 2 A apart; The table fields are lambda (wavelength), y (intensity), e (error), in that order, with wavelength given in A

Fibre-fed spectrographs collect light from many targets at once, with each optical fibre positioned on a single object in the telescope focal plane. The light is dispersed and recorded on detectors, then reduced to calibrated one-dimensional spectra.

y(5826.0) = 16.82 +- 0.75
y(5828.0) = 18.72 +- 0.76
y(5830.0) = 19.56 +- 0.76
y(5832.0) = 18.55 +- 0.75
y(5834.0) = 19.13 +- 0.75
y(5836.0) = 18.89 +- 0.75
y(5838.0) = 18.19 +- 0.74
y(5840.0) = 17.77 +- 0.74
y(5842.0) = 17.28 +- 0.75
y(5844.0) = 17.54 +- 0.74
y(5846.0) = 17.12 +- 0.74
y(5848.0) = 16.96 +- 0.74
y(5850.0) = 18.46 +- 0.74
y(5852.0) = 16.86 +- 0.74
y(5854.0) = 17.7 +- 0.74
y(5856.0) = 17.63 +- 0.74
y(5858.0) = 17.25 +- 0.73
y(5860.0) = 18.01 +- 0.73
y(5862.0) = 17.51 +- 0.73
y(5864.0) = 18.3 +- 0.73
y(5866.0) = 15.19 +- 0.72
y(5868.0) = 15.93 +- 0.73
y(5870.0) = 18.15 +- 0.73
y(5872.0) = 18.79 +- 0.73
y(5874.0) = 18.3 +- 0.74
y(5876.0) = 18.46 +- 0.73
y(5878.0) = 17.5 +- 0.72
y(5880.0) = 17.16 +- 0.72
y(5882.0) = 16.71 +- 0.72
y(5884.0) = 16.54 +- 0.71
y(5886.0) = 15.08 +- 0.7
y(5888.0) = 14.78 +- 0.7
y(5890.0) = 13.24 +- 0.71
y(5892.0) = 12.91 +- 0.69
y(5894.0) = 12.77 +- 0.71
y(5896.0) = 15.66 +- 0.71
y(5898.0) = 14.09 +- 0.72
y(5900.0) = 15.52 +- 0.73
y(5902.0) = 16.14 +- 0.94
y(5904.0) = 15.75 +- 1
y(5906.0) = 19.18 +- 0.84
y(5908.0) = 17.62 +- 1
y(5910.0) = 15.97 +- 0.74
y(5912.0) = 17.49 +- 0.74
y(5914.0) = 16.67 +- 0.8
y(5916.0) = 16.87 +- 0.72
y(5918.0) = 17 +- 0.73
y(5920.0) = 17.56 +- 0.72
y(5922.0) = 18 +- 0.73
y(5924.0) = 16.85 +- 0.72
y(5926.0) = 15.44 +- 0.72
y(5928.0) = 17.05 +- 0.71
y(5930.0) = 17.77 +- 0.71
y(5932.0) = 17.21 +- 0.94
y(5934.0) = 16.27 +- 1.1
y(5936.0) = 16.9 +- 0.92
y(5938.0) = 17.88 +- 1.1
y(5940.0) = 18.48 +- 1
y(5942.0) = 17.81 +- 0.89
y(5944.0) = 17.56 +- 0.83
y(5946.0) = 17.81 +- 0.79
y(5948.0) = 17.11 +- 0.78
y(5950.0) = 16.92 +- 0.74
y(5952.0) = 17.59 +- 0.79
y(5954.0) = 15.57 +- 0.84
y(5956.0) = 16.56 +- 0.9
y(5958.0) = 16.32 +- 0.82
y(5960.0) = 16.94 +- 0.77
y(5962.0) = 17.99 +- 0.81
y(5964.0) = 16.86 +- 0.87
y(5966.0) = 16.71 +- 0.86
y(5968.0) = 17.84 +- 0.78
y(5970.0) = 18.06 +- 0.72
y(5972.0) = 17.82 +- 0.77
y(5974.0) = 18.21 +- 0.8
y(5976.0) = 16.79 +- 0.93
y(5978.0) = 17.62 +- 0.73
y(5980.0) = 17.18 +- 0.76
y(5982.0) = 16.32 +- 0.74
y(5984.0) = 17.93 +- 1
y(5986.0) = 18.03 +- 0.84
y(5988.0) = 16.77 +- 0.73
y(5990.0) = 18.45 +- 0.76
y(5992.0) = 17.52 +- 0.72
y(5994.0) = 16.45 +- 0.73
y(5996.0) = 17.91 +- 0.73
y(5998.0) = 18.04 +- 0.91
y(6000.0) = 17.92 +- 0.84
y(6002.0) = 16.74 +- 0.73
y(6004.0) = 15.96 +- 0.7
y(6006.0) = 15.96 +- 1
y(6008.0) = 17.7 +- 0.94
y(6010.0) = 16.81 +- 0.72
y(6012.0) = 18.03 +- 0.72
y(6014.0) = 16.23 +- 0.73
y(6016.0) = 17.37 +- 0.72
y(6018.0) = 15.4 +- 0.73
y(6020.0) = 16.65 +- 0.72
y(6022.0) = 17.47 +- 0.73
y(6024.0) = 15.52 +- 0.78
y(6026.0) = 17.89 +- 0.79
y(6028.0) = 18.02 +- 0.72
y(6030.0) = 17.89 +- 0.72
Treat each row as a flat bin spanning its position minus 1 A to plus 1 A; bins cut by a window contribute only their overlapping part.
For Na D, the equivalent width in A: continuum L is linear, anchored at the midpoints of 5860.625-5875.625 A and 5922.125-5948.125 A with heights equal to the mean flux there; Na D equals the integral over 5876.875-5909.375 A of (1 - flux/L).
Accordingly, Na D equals 3.2 A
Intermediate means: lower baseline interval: 17.5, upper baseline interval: 17.3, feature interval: 15.7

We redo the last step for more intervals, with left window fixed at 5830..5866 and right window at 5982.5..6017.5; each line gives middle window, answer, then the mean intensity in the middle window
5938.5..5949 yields -0.2 A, 17.8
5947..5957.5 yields 0.4 A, 16.7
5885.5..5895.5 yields 2.2 A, 13.8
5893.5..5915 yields 1.8 A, 16.2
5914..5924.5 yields 0.2 A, 17.2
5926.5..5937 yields 0.3 A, 17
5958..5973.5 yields 0.0 A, 17.4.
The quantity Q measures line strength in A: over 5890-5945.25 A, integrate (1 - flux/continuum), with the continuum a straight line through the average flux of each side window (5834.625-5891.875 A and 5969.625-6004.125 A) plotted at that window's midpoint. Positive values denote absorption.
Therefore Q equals 2.3 A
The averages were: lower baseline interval 17.1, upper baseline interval 17.5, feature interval 16.6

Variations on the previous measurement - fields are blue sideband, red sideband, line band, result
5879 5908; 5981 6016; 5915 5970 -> -3.0 A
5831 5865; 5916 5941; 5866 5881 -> 0.0 A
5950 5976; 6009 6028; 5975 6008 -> -0.4 A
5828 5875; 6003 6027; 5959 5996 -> -1.0 A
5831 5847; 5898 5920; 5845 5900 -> 2.8 A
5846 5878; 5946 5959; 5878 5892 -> 1.5 A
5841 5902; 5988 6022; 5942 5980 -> -0.8 A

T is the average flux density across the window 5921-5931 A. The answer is 17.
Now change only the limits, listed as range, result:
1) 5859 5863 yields 17.8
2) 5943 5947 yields 17.7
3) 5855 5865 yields 17.7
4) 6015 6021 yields 16.5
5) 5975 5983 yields 17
